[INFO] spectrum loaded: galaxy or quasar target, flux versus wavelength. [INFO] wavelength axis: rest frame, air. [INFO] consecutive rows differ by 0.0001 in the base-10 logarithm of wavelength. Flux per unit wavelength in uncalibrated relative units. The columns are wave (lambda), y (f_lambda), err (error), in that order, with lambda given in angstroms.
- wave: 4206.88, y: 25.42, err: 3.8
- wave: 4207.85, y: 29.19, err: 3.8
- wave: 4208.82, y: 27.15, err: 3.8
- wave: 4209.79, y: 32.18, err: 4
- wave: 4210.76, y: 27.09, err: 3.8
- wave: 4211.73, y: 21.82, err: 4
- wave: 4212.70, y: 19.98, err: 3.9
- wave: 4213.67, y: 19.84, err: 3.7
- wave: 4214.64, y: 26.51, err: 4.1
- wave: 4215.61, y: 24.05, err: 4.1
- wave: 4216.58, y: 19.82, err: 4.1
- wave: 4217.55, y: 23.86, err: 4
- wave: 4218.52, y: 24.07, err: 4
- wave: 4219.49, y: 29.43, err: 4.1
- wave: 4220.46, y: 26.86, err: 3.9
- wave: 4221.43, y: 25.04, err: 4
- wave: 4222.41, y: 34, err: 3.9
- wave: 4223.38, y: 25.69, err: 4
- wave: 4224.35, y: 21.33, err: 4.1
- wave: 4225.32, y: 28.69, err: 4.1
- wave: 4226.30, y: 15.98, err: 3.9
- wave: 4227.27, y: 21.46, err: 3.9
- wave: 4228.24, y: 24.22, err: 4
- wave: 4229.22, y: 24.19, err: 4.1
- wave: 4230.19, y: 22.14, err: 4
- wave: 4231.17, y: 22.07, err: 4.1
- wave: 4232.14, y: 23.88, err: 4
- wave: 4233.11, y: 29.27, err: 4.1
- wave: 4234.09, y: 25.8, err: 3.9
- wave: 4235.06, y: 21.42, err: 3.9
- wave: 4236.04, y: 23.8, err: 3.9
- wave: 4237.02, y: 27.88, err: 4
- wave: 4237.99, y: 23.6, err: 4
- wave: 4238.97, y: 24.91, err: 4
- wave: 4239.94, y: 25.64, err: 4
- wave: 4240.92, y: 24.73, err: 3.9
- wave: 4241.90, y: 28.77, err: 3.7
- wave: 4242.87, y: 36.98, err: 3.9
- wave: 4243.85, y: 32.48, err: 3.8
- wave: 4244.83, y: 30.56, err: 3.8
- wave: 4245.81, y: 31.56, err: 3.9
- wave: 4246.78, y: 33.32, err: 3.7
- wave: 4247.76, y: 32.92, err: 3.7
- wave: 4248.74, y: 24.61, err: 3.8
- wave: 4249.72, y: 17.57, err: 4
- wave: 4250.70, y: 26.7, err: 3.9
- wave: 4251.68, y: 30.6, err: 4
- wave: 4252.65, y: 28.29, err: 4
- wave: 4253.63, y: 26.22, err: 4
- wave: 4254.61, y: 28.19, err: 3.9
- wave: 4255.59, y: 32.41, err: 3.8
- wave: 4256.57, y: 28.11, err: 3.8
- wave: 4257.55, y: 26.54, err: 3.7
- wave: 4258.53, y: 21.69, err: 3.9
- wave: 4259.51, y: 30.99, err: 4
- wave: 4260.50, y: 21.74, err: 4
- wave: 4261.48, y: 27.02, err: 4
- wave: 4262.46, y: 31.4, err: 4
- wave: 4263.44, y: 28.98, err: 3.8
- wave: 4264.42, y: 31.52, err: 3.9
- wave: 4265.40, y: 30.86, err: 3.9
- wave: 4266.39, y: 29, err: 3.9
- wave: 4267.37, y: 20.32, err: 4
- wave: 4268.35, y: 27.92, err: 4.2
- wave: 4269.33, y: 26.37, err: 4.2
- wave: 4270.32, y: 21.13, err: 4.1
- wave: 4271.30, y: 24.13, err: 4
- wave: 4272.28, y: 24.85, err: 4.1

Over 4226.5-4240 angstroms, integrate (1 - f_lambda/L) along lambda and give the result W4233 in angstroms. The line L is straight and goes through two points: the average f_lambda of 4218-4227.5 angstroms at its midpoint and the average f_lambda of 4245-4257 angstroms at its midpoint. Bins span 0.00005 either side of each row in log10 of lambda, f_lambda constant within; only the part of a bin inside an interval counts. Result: 1.24 angstroms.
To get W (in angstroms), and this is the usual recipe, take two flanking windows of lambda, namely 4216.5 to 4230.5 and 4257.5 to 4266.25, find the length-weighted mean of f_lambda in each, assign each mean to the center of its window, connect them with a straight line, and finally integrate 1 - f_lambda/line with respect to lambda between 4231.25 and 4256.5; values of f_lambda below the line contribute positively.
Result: -1.1 angstroms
